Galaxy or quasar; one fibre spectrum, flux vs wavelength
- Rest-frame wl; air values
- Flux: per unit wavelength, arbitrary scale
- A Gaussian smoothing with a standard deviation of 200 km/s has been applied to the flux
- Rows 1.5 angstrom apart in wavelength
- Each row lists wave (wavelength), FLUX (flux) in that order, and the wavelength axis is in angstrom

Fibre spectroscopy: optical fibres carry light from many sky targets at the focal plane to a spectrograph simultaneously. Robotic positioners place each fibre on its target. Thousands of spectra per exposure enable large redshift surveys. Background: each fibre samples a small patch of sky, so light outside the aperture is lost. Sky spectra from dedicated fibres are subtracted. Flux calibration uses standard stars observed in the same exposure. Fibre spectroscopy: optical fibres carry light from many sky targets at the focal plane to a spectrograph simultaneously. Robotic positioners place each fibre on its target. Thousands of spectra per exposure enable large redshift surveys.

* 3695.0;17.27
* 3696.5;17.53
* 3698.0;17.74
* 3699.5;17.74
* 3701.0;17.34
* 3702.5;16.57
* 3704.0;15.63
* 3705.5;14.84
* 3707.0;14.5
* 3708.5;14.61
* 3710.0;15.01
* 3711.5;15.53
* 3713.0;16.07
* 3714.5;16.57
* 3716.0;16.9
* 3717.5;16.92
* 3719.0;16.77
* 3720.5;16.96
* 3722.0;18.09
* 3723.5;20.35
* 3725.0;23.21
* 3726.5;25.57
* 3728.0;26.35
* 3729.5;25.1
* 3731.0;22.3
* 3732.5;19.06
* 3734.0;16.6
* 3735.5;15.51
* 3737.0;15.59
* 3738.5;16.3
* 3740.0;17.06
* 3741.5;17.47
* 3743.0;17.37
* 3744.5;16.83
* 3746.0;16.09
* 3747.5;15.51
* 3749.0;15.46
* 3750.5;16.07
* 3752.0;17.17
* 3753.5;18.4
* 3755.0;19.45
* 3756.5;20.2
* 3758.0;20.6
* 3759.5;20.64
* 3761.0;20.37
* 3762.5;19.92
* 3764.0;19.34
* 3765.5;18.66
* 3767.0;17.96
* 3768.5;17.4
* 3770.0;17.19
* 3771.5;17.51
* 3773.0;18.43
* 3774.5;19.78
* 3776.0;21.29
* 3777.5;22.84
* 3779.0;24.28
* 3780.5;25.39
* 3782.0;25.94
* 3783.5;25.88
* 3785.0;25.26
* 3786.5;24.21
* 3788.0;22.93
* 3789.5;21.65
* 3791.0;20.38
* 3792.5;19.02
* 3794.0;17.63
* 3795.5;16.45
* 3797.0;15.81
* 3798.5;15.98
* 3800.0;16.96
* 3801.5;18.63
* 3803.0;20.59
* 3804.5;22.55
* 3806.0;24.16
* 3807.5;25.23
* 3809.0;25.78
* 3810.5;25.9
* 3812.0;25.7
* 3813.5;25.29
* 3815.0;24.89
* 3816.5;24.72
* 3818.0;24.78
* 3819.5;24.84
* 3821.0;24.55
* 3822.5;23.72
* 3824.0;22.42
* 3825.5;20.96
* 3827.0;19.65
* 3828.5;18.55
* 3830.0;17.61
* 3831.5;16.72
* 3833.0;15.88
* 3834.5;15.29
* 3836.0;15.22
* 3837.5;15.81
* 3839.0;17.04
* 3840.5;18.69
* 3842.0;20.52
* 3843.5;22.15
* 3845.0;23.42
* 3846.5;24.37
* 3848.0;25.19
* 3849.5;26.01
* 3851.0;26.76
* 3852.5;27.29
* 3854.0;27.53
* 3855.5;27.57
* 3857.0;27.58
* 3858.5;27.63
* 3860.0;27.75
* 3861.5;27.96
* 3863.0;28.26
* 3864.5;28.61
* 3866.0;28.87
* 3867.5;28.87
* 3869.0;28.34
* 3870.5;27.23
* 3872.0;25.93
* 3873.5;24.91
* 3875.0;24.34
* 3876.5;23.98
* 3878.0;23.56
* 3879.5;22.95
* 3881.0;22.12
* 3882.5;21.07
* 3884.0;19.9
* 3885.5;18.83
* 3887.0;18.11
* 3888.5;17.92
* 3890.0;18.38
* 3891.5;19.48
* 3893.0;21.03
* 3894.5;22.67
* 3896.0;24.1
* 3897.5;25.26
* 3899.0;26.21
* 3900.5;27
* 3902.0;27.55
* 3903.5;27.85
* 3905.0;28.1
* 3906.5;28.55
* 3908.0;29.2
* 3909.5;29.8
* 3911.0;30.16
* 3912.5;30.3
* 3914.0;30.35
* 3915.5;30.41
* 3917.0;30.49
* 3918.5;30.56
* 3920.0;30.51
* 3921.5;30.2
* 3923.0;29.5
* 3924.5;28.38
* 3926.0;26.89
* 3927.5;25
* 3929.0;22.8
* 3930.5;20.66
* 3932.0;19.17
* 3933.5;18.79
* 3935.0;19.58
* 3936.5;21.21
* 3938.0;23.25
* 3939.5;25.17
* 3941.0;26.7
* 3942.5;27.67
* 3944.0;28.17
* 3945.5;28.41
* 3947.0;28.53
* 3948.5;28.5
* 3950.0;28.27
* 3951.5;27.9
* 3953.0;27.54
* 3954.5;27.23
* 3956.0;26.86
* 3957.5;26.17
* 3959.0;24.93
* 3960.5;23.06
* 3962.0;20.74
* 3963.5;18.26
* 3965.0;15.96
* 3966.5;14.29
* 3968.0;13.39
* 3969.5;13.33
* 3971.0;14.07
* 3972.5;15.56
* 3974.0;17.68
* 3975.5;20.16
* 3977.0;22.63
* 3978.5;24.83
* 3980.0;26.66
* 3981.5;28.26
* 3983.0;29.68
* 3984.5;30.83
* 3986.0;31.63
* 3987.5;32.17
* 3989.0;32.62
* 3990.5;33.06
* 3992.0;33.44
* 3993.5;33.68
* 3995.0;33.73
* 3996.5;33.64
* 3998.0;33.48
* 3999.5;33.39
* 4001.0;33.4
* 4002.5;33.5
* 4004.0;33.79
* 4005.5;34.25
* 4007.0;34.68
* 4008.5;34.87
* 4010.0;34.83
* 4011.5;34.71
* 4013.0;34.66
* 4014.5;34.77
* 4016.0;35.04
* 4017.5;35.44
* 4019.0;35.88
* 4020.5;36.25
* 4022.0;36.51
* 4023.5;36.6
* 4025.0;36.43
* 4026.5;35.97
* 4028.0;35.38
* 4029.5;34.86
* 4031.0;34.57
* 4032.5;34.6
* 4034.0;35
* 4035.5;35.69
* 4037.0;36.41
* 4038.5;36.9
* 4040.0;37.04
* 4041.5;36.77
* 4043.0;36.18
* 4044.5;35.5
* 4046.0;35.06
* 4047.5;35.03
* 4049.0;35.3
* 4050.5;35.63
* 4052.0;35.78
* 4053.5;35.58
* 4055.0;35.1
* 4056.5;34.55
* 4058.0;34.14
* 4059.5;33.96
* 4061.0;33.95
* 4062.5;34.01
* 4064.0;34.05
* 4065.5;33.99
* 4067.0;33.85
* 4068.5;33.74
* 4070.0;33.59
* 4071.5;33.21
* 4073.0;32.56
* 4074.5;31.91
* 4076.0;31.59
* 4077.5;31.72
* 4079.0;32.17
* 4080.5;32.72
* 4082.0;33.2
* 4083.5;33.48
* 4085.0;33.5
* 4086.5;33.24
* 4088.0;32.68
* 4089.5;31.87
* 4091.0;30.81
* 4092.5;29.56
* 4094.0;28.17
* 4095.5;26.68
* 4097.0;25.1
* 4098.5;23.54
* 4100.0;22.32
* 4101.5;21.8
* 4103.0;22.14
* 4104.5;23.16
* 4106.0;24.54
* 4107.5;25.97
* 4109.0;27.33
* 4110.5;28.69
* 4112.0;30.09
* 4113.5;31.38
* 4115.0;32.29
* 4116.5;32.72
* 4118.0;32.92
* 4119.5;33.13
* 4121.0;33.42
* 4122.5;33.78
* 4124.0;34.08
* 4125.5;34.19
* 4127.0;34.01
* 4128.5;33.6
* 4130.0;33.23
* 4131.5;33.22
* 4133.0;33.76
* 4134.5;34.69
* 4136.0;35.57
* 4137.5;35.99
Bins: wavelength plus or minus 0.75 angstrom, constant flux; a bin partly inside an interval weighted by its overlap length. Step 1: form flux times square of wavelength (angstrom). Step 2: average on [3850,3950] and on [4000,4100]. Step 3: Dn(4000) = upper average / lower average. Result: 1.41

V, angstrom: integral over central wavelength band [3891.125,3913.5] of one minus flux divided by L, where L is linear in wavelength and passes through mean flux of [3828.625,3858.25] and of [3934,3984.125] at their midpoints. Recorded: -4.18 angstrom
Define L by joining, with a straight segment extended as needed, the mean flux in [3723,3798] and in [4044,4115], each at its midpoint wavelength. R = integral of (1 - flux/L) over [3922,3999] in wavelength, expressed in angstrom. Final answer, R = 5.0 angstrom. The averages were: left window 19.8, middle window 25.2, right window 31.2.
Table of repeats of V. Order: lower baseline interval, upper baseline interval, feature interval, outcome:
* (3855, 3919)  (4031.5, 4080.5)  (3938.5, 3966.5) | 3.7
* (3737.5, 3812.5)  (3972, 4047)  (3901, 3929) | -1.2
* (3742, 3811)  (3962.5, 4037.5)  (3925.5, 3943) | 2.8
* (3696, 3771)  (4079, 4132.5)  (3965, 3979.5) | 4.7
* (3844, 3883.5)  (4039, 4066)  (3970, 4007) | 3.6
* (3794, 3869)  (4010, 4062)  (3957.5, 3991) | 9.3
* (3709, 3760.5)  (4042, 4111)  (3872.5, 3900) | 2.4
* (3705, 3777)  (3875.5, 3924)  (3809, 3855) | 0.5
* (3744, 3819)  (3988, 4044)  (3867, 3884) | 1.2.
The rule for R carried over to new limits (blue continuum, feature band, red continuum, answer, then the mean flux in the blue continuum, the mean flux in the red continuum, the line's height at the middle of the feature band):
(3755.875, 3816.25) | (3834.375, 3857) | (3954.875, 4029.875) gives 0.98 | 21.2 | 29.2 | 23.5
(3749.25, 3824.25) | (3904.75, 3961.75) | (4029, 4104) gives 0.89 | 21.2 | 32.7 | 27.2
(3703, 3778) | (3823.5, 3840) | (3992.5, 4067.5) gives 4.08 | 18.2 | 35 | 23.5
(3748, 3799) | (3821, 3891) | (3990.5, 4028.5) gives 6.31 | 20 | 34.7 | 25.1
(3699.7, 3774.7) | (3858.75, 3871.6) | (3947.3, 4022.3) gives -2.63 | 18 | 28.4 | 23.4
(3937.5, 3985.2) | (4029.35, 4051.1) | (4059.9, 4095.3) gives -4.42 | 23.6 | 32.5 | 29.6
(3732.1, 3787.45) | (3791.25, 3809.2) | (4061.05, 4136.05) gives 0.85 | 19.3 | 31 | 20.7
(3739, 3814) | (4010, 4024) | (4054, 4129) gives -3.42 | 20.2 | 31.1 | 28.5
